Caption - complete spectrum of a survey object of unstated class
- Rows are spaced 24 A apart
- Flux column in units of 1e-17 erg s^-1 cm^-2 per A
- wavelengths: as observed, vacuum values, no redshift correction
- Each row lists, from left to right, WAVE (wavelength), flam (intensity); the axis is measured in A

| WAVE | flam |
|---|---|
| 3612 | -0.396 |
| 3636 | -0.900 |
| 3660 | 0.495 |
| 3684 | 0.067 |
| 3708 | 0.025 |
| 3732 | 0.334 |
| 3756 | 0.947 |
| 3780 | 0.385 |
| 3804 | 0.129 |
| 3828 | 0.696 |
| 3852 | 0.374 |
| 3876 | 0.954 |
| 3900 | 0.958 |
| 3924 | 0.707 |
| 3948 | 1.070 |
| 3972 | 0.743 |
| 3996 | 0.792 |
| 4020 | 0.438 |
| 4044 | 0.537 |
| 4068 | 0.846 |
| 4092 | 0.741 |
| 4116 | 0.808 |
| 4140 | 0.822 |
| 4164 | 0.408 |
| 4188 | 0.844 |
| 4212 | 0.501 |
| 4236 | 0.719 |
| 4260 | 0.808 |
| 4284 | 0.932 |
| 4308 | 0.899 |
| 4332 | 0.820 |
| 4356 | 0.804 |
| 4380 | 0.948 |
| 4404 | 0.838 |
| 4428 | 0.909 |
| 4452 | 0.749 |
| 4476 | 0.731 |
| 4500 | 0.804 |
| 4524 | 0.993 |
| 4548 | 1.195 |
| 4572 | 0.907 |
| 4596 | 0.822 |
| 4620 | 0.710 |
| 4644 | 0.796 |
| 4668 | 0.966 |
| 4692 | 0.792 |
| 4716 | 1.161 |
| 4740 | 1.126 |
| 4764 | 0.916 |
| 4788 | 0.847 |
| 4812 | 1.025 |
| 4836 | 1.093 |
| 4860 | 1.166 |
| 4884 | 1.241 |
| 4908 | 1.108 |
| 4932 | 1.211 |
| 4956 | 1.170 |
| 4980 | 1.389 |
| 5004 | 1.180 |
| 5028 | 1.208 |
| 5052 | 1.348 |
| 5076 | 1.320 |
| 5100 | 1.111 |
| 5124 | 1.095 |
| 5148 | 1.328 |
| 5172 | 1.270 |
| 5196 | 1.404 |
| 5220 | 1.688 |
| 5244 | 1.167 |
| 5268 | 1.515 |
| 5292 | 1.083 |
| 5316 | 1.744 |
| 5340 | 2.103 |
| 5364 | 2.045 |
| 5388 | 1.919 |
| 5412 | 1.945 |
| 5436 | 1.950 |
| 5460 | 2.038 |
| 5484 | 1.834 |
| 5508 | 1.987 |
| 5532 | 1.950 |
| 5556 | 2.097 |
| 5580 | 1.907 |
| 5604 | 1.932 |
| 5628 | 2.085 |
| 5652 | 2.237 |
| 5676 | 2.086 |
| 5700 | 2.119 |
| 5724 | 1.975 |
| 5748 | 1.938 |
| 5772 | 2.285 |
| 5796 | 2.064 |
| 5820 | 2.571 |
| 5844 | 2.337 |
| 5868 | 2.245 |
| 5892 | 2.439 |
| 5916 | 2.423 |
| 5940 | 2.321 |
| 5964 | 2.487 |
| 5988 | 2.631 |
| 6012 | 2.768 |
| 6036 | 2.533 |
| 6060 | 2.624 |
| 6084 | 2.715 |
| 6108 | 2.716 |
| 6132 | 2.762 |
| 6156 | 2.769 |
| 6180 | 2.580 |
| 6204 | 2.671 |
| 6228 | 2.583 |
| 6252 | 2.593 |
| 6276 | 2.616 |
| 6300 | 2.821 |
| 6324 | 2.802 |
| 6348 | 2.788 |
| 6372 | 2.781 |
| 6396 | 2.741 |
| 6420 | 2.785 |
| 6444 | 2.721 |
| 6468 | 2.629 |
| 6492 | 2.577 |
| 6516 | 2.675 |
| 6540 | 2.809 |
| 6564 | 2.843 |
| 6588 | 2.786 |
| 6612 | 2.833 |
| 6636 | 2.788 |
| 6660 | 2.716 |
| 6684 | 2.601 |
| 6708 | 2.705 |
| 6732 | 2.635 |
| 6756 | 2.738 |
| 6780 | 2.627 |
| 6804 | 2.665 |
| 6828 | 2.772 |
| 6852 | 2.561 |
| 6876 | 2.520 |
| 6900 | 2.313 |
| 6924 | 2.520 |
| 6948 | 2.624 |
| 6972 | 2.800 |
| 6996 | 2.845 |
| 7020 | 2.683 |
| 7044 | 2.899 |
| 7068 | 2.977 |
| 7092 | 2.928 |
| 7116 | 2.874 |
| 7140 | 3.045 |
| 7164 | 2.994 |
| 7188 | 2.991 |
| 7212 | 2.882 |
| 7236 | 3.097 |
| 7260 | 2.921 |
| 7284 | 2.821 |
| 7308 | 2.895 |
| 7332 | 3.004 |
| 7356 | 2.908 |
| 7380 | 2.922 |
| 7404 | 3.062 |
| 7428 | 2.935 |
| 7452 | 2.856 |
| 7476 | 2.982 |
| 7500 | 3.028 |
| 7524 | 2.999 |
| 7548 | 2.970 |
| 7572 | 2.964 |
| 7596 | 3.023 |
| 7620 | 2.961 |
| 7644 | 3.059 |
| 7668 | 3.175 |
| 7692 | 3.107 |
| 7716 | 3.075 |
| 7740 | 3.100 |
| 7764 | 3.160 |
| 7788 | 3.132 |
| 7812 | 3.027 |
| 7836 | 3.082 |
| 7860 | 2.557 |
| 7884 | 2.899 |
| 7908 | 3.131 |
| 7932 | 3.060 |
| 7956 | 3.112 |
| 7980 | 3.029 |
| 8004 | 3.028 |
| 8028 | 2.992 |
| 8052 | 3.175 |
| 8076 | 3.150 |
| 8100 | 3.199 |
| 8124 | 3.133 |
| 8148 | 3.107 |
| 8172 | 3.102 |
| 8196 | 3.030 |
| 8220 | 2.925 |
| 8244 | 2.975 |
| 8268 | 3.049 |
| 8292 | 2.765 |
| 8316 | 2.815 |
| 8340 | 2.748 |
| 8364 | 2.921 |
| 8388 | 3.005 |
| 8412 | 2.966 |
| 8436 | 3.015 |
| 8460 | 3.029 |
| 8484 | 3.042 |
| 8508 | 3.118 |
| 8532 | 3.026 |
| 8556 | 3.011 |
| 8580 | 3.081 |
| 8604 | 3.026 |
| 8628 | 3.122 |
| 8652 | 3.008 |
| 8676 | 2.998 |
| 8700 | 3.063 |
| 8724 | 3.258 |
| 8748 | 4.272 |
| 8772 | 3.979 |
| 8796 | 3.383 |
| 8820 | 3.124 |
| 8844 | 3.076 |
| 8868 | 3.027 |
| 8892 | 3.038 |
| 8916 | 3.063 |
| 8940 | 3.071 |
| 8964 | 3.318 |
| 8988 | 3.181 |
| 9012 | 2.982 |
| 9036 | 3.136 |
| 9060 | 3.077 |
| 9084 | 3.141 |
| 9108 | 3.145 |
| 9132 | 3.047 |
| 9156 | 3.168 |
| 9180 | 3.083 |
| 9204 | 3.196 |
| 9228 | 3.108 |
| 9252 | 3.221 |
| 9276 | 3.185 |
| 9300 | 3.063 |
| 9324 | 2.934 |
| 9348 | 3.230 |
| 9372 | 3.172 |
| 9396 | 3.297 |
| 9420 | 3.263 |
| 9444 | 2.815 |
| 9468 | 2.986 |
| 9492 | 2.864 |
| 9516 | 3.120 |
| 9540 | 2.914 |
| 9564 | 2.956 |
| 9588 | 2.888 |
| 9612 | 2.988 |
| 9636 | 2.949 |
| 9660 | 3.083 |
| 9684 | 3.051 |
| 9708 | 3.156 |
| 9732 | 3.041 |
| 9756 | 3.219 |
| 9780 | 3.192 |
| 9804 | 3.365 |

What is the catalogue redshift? 0.33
